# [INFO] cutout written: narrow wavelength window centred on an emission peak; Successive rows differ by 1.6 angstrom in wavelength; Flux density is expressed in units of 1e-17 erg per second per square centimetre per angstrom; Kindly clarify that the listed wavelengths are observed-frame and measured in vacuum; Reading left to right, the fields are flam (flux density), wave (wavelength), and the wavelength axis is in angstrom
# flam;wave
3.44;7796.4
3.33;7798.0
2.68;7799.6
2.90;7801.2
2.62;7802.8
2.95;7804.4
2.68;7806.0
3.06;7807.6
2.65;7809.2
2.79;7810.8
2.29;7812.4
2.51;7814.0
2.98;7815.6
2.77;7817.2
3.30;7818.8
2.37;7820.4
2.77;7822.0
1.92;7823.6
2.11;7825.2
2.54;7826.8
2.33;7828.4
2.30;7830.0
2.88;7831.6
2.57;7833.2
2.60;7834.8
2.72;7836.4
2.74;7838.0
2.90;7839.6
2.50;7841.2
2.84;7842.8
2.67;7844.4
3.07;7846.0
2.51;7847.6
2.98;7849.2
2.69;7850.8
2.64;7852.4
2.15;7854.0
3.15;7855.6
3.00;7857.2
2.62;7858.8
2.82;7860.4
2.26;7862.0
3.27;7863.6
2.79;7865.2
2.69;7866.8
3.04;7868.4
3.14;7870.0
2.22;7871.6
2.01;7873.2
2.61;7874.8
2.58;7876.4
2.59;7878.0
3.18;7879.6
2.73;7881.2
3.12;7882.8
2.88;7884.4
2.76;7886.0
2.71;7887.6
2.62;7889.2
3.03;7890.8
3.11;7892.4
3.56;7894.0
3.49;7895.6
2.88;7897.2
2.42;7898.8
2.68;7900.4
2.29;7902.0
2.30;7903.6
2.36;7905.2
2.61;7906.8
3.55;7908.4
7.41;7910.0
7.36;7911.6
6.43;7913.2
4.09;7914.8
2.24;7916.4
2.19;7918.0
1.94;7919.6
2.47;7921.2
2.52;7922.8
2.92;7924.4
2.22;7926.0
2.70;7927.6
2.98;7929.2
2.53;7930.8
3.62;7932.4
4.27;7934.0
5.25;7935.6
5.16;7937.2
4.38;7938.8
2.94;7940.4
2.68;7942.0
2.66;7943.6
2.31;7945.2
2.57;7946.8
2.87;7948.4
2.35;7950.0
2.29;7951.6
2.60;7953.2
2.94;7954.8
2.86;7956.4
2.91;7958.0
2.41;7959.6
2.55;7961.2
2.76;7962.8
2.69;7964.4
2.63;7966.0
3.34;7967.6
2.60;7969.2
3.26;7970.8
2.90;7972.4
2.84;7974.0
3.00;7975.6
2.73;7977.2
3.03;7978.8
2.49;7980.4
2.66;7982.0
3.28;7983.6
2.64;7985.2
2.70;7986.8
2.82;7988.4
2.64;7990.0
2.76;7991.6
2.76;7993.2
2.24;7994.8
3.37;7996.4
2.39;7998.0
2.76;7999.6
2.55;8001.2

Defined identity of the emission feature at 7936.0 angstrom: [N II]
